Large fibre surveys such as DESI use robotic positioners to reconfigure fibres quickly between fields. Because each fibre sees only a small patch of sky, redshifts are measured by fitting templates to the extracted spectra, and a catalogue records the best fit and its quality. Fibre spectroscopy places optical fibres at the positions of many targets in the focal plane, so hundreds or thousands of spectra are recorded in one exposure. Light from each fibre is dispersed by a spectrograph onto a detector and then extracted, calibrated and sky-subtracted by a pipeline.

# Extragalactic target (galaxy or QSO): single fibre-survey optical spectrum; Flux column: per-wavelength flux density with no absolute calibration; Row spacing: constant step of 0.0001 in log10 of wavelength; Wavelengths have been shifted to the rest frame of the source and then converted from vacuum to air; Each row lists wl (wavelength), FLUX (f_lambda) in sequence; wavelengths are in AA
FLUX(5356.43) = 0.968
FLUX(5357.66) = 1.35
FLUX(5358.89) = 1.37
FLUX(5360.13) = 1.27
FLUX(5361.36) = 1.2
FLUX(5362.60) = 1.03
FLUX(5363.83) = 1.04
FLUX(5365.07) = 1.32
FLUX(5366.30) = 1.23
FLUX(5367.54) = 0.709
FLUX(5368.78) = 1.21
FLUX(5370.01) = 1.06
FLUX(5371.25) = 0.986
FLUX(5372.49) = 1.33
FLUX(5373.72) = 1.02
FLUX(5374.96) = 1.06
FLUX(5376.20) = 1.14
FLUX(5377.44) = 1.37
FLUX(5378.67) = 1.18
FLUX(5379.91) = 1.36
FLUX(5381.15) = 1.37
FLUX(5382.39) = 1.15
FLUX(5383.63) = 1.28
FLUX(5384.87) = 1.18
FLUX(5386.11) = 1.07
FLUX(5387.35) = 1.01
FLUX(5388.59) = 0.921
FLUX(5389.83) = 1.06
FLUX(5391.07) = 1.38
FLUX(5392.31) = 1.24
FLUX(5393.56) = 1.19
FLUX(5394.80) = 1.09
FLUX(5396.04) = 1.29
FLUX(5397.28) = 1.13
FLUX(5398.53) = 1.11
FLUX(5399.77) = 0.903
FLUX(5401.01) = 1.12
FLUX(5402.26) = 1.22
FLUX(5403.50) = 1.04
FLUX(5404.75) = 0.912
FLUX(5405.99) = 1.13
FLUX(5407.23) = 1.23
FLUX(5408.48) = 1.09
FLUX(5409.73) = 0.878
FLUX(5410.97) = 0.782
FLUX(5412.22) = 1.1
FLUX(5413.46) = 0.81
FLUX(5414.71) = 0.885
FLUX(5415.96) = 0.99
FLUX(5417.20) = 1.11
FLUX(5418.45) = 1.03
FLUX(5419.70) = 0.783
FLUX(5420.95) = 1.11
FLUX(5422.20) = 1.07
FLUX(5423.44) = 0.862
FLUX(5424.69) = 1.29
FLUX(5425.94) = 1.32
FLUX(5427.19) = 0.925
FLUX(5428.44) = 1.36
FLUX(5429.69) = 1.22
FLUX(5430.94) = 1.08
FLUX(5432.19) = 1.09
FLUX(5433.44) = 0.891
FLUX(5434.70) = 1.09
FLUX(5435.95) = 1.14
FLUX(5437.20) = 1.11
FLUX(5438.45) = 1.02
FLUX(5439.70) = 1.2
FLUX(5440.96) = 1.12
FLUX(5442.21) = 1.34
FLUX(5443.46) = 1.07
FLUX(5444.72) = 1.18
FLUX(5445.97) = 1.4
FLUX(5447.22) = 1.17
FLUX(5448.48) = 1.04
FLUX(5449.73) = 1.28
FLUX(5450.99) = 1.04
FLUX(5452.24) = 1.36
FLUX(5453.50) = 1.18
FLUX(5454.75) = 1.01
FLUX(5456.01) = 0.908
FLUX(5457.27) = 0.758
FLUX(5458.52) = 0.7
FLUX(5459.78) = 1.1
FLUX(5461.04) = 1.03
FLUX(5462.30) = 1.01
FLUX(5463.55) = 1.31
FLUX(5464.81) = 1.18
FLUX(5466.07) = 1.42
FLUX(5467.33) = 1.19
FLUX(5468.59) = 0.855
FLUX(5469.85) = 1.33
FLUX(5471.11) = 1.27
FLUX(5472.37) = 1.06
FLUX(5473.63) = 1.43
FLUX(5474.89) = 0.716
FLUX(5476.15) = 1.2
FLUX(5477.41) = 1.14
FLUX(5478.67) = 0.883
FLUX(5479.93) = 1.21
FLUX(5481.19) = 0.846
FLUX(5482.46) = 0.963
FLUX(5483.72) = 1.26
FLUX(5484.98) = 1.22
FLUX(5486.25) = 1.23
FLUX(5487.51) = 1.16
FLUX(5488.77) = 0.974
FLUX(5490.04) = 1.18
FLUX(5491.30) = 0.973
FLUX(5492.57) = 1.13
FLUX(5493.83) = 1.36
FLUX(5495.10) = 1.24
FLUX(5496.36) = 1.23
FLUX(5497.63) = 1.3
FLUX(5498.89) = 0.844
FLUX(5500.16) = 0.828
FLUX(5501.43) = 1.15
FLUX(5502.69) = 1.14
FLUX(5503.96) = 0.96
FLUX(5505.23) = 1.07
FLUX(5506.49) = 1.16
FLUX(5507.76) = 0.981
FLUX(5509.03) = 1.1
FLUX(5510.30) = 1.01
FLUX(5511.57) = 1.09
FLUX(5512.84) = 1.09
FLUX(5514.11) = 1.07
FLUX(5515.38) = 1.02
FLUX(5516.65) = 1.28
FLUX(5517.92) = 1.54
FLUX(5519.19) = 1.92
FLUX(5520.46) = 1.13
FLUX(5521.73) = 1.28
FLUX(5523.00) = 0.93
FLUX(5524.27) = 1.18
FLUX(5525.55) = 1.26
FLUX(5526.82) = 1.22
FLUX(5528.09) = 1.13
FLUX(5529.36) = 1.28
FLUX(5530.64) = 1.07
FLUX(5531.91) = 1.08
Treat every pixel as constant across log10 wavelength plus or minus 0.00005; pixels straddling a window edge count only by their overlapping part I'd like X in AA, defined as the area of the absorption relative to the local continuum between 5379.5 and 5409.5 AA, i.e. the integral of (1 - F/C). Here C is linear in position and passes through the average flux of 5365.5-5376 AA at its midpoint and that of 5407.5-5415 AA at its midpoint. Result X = -4.22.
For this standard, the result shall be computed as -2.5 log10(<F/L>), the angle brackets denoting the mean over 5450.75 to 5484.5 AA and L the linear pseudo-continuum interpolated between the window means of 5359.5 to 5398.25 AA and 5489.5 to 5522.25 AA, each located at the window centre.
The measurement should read 0.07 mag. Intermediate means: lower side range 1.16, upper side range 1.16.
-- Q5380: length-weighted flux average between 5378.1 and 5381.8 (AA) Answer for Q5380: 1.3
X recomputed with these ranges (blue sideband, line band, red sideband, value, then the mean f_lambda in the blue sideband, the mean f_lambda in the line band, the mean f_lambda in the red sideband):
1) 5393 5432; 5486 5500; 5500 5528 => 0.08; 1.07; 1.13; 1.16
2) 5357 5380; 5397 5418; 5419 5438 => 1.72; 1.17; 1.02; 1.09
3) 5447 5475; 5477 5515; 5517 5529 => 3.66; 1.11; 1.09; 1.29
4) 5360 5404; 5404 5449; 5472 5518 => 2.00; 1.15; 1.08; 1.1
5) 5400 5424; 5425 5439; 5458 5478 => -0.93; 1.01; 1.12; 1.12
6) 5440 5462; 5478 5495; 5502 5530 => 0.44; 1.1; 1.11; 1.17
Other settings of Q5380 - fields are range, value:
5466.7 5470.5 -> 1.13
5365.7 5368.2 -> 0.968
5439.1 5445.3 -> 1.18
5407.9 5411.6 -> 0.914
